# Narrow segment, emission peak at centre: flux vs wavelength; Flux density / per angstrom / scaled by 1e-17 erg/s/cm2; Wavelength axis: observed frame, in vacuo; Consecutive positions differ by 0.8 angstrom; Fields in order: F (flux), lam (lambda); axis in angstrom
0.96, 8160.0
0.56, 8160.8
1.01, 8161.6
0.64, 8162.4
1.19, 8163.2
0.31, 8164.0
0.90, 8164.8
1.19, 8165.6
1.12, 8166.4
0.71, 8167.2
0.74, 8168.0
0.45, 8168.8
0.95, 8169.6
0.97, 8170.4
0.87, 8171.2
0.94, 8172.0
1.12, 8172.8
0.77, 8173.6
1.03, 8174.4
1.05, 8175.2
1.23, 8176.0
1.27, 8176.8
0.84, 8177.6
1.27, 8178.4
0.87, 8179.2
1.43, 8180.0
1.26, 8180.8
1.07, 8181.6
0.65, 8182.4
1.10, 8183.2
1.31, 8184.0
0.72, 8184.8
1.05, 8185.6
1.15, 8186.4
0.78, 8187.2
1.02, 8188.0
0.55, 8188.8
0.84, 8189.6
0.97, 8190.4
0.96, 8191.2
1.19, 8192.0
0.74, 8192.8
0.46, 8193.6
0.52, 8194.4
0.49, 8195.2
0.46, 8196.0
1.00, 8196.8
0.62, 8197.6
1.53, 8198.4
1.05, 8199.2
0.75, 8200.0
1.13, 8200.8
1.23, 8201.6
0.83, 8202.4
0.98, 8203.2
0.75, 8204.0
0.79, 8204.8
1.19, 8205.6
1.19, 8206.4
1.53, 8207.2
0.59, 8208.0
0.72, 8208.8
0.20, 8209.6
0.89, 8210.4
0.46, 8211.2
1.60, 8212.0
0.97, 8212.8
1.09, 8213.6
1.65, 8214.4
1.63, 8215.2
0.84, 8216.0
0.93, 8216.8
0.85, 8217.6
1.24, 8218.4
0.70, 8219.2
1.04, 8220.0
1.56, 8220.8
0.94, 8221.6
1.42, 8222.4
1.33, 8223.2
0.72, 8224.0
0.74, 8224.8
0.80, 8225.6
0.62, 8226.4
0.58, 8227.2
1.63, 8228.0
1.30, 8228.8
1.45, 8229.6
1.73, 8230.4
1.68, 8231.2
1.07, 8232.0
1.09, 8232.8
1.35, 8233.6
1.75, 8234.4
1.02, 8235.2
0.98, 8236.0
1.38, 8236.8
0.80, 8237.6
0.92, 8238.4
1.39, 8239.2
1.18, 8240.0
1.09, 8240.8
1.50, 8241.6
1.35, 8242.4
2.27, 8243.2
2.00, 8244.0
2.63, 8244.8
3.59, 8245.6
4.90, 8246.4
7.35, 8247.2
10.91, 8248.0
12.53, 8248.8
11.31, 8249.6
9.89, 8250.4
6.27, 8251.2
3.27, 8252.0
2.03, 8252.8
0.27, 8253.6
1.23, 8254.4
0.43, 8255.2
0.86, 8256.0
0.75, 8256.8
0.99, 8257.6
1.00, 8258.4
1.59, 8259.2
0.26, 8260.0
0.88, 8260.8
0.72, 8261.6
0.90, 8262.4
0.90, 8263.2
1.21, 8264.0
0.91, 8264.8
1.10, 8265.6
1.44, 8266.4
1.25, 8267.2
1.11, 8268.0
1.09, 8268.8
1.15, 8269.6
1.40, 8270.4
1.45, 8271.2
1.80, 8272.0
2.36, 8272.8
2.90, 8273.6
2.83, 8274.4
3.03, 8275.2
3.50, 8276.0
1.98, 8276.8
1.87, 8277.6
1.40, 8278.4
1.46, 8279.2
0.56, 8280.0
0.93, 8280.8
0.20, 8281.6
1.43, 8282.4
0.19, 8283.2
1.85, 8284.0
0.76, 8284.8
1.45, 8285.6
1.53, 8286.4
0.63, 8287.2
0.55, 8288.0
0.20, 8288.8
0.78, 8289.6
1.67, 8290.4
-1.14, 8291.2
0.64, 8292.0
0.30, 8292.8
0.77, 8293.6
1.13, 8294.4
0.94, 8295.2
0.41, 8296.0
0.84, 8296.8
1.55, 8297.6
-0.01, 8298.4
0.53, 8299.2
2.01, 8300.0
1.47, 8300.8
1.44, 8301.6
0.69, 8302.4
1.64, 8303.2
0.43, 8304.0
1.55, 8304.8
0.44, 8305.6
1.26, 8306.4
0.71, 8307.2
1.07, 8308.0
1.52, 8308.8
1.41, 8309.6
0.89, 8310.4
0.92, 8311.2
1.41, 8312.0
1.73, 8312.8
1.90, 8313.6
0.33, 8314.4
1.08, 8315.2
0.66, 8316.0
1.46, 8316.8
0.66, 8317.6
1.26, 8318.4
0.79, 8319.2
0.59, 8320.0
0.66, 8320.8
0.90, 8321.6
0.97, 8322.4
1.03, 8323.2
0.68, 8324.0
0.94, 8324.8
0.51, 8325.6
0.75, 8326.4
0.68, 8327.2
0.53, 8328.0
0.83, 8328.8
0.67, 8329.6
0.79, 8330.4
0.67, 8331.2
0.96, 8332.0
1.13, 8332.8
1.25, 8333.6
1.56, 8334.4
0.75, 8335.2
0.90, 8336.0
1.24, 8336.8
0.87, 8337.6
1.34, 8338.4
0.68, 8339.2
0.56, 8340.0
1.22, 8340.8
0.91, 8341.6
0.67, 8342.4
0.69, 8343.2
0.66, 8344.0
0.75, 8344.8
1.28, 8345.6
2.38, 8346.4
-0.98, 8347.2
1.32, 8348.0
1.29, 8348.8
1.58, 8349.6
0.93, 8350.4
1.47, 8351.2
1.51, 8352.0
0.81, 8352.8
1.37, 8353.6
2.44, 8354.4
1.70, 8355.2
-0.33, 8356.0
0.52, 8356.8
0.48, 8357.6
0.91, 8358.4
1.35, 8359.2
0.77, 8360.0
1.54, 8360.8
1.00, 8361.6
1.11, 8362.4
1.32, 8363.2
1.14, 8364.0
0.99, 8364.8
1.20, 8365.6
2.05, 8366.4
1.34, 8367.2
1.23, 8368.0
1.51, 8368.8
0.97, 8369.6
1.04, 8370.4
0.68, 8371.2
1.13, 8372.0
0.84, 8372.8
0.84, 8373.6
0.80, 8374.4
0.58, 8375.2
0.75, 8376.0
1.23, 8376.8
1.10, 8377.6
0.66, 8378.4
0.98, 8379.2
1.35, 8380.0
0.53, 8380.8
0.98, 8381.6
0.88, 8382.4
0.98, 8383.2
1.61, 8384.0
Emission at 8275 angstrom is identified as [N II] 6583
